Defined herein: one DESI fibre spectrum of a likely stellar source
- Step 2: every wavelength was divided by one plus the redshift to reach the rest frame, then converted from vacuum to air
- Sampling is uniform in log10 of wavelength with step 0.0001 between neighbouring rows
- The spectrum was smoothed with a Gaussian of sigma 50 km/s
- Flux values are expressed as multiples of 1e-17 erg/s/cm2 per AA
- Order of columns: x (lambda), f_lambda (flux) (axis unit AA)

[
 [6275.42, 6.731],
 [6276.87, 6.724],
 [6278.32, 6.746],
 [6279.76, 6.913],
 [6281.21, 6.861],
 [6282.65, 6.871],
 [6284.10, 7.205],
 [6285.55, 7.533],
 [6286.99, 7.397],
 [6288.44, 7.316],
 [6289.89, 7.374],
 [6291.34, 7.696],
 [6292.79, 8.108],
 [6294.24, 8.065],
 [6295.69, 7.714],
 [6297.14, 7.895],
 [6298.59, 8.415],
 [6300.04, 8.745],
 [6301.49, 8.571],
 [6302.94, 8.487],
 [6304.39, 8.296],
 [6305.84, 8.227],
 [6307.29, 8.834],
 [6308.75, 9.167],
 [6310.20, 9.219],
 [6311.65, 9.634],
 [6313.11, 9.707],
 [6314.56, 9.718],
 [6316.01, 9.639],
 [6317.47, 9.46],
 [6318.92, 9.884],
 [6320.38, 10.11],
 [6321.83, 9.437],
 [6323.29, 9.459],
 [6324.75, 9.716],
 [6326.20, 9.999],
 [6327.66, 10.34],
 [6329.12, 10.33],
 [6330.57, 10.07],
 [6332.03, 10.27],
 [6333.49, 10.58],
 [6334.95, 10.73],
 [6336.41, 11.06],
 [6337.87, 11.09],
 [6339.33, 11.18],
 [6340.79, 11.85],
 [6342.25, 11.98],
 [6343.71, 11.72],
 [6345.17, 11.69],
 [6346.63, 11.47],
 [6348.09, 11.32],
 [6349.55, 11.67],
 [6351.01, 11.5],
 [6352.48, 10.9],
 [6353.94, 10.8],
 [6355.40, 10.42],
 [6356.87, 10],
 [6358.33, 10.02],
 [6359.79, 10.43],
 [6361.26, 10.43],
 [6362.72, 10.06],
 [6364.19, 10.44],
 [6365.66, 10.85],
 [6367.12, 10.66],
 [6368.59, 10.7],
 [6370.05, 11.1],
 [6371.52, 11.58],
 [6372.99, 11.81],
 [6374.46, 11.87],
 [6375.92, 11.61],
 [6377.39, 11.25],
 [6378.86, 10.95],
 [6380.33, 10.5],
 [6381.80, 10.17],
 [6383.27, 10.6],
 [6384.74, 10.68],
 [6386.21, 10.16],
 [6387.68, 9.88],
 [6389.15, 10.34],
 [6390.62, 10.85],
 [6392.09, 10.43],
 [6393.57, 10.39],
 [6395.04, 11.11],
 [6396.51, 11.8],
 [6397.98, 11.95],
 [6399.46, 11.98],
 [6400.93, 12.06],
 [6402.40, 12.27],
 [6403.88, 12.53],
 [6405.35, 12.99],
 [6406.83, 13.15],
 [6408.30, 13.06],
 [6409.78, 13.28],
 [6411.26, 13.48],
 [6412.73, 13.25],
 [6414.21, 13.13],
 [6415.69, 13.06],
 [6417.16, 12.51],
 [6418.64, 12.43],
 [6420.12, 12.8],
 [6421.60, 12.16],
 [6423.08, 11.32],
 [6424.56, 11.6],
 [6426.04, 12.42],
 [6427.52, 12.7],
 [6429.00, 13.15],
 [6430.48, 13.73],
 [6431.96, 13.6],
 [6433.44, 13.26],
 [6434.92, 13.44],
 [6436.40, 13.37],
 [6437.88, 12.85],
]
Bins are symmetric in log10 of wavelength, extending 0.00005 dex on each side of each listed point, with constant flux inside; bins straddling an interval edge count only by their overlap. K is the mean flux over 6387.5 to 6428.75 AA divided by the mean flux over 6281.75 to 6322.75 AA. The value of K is 1.4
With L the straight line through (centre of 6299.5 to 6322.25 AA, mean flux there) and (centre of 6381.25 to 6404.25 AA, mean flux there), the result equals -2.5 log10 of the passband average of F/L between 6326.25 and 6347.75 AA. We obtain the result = -0.13 mag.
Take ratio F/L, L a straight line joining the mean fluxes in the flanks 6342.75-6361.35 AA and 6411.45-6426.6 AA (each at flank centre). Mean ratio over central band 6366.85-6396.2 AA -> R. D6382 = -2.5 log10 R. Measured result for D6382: 0.08 mag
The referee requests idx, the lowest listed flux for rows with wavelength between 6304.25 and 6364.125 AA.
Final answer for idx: 8.227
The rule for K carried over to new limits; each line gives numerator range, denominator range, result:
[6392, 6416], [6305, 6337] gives 1.27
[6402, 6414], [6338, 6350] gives 1.12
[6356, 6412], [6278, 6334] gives 1.29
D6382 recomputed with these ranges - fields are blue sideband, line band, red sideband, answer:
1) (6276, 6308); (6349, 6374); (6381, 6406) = -0.073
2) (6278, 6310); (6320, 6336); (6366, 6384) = -0.101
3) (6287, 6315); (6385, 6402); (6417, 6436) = 0.056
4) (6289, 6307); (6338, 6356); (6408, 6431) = -0.141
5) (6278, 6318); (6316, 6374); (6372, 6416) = -0.084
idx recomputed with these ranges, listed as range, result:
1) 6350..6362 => 10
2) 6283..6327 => 7.205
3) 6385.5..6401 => 9.88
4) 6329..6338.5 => 10.07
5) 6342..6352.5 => 10.9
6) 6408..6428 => 11.32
